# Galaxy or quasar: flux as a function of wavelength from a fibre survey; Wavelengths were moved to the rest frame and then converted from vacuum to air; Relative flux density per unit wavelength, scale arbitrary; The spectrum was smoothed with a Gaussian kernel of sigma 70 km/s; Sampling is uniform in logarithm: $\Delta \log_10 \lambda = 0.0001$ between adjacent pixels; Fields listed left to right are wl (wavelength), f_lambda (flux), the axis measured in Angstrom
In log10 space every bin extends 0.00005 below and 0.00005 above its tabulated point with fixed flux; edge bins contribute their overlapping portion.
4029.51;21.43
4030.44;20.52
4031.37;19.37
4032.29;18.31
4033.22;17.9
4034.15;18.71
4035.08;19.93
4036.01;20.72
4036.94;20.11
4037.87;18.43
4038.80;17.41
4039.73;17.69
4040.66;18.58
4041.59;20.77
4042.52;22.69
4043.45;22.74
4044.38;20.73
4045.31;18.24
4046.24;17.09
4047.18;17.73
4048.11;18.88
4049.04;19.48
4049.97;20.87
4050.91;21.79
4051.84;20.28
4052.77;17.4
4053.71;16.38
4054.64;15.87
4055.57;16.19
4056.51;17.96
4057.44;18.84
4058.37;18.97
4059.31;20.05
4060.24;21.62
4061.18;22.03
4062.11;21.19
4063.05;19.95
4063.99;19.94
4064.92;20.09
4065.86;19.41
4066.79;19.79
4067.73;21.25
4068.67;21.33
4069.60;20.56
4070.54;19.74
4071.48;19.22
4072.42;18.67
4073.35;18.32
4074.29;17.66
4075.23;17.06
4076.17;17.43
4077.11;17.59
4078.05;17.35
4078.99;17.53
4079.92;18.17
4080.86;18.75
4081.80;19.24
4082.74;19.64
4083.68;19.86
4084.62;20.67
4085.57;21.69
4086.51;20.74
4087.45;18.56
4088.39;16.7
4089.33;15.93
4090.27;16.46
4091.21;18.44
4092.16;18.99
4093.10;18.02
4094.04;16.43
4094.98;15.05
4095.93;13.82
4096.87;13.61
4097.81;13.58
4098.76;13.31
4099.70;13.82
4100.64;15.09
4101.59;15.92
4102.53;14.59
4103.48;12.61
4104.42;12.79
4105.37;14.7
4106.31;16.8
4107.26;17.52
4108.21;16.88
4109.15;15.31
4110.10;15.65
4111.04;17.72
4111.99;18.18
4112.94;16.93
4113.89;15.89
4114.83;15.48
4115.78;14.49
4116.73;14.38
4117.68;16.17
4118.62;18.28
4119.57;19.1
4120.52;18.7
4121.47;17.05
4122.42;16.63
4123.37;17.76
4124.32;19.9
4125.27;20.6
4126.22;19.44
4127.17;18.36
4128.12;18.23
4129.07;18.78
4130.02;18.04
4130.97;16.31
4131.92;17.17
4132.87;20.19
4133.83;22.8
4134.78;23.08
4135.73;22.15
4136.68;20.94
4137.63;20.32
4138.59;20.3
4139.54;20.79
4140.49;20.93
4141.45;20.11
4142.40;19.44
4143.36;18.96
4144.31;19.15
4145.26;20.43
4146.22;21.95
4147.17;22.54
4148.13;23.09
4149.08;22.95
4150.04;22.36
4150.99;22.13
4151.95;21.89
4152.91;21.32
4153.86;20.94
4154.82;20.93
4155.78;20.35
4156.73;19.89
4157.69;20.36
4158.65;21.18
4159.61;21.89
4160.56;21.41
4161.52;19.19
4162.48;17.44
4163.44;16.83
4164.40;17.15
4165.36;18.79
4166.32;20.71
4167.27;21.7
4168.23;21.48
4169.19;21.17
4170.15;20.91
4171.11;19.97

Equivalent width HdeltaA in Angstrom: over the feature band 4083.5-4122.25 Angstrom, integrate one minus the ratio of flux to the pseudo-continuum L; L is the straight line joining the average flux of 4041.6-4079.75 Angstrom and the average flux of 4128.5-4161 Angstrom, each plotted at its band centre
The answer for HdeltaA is 6.84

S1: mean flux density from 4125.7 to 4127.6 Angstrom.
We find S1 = 19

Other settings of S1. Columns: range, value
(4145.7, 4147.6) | 22.2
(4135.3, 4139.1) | 20.9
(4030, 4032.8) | 19.4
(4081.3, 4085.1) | 19.8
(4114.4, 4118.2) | 15.2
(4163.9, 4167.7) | 19.6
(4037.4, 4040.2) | 17.8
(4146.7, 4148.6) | 22.8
